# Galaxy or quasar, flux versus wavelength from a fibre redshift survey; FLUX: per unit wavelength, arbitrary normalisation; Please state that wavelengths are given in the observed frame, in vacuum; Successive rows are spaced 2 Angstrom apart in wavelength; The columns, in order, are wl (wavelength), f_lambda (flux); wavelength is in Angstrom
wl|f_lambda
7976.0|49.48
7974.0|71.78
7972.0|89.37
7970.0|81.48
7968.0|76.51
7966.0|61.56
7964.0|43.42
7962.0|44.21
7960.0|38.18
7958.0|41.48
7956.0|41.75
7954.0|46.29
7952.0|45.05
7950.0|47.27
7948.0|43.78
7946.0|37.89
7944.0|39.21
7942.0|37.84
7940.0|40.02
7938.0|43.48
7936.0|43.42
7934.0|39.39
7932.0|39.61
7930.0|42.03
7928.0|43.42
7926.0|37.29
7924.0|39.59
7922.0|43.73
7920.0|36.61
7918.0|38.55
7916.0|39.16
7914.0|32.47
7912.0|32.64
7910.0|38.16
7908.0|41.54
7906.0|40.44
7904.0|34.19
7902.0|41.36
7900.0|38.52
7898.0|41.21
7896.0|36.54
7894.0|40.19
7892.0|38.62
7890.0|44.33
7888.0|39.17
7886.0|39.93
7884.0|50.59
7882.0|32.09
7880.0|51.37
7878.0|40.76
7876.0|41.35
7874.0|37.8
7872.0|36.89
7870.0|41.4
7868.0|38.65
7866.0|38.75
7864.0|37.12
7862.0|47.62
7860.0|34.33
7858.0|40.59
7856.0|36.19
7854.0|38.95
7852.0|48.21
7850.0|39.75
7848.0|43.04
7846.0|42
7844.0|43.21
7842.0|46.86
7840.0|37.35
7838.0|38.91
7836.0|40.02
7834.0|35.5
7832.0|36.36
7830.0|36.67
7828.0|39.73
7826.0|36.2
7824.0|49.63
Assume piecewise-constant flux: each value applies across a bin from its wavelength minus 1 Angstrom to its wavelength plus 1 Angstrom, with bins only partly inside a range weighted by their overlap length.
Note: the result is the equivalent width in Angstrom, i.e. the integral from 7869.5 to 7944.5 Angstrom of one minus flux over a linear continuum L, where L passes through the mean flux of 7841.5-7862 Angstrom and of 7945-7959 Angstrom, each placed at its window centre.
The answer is 4.68 Angstrom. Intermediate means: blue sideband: 41.5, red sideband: 43.4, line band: 39.9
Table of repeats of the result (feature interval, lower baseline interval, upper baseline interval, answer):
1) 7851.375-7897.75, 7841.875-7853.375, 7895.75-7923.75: 0.8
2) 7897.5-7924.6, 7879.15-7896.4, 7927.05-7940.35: 2.1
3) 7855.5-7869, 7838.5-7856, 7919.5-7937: 0.8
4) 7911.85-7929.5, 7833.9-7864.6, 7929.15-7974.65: 3.1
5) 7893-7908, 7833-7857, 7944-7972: 2.2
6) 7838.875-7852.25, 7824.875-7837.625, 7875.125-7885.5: -1.1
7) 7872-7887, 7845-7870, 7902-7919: -0.9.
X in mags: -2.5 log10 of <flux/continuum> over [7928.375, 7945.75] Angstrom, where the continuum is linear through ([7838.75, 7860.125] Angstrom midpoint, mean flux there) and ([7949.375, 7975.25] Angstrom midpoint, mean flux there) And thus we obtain 0.28 mag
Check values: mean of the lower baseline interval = 41.2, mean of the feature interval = 40.6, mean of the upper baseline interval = 56.1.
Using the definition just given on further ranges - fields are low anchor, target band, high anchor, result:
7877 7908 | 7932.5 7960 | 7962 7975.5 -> 0.387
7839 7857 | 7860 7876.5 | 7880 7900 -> 0.046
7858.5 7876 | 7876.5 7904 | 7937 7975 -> 0.036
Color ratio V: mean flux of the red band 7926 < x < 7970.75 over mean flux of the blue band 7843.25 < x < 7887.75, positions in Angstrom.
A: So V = 1.1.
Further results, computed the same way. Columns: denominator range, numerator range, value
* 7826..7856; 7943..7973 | 1.29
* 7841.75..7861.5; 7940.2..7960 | 1.02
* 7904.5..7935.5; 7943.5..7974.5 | 1.36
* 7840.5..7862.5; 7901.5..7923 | 0.91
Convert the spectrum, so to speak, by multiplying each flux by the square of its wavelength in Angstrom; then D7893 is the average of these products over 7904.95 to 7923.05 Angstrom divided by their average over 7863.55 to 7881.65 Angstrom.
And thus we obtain 0.96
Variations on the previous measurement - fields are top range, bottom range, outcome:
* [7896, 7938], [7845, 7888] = 0.97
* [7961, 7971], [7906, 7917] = 1.68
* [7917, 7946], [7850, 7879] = 1.03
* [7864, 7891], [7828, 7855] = 1.02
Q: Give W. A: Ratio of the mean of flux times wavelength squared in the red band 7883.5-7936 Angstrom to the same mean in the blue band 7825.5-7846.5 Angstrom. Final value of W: 1.0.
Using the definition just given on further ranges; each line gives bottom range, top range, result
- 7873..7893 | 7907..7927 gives 0.92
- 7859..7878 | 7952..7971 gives 1.36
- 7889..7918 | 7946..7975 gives 1.44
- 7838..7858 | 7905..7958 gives 0.99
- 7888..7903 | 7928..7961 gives 1.05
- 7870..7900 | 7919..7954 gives 1.03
